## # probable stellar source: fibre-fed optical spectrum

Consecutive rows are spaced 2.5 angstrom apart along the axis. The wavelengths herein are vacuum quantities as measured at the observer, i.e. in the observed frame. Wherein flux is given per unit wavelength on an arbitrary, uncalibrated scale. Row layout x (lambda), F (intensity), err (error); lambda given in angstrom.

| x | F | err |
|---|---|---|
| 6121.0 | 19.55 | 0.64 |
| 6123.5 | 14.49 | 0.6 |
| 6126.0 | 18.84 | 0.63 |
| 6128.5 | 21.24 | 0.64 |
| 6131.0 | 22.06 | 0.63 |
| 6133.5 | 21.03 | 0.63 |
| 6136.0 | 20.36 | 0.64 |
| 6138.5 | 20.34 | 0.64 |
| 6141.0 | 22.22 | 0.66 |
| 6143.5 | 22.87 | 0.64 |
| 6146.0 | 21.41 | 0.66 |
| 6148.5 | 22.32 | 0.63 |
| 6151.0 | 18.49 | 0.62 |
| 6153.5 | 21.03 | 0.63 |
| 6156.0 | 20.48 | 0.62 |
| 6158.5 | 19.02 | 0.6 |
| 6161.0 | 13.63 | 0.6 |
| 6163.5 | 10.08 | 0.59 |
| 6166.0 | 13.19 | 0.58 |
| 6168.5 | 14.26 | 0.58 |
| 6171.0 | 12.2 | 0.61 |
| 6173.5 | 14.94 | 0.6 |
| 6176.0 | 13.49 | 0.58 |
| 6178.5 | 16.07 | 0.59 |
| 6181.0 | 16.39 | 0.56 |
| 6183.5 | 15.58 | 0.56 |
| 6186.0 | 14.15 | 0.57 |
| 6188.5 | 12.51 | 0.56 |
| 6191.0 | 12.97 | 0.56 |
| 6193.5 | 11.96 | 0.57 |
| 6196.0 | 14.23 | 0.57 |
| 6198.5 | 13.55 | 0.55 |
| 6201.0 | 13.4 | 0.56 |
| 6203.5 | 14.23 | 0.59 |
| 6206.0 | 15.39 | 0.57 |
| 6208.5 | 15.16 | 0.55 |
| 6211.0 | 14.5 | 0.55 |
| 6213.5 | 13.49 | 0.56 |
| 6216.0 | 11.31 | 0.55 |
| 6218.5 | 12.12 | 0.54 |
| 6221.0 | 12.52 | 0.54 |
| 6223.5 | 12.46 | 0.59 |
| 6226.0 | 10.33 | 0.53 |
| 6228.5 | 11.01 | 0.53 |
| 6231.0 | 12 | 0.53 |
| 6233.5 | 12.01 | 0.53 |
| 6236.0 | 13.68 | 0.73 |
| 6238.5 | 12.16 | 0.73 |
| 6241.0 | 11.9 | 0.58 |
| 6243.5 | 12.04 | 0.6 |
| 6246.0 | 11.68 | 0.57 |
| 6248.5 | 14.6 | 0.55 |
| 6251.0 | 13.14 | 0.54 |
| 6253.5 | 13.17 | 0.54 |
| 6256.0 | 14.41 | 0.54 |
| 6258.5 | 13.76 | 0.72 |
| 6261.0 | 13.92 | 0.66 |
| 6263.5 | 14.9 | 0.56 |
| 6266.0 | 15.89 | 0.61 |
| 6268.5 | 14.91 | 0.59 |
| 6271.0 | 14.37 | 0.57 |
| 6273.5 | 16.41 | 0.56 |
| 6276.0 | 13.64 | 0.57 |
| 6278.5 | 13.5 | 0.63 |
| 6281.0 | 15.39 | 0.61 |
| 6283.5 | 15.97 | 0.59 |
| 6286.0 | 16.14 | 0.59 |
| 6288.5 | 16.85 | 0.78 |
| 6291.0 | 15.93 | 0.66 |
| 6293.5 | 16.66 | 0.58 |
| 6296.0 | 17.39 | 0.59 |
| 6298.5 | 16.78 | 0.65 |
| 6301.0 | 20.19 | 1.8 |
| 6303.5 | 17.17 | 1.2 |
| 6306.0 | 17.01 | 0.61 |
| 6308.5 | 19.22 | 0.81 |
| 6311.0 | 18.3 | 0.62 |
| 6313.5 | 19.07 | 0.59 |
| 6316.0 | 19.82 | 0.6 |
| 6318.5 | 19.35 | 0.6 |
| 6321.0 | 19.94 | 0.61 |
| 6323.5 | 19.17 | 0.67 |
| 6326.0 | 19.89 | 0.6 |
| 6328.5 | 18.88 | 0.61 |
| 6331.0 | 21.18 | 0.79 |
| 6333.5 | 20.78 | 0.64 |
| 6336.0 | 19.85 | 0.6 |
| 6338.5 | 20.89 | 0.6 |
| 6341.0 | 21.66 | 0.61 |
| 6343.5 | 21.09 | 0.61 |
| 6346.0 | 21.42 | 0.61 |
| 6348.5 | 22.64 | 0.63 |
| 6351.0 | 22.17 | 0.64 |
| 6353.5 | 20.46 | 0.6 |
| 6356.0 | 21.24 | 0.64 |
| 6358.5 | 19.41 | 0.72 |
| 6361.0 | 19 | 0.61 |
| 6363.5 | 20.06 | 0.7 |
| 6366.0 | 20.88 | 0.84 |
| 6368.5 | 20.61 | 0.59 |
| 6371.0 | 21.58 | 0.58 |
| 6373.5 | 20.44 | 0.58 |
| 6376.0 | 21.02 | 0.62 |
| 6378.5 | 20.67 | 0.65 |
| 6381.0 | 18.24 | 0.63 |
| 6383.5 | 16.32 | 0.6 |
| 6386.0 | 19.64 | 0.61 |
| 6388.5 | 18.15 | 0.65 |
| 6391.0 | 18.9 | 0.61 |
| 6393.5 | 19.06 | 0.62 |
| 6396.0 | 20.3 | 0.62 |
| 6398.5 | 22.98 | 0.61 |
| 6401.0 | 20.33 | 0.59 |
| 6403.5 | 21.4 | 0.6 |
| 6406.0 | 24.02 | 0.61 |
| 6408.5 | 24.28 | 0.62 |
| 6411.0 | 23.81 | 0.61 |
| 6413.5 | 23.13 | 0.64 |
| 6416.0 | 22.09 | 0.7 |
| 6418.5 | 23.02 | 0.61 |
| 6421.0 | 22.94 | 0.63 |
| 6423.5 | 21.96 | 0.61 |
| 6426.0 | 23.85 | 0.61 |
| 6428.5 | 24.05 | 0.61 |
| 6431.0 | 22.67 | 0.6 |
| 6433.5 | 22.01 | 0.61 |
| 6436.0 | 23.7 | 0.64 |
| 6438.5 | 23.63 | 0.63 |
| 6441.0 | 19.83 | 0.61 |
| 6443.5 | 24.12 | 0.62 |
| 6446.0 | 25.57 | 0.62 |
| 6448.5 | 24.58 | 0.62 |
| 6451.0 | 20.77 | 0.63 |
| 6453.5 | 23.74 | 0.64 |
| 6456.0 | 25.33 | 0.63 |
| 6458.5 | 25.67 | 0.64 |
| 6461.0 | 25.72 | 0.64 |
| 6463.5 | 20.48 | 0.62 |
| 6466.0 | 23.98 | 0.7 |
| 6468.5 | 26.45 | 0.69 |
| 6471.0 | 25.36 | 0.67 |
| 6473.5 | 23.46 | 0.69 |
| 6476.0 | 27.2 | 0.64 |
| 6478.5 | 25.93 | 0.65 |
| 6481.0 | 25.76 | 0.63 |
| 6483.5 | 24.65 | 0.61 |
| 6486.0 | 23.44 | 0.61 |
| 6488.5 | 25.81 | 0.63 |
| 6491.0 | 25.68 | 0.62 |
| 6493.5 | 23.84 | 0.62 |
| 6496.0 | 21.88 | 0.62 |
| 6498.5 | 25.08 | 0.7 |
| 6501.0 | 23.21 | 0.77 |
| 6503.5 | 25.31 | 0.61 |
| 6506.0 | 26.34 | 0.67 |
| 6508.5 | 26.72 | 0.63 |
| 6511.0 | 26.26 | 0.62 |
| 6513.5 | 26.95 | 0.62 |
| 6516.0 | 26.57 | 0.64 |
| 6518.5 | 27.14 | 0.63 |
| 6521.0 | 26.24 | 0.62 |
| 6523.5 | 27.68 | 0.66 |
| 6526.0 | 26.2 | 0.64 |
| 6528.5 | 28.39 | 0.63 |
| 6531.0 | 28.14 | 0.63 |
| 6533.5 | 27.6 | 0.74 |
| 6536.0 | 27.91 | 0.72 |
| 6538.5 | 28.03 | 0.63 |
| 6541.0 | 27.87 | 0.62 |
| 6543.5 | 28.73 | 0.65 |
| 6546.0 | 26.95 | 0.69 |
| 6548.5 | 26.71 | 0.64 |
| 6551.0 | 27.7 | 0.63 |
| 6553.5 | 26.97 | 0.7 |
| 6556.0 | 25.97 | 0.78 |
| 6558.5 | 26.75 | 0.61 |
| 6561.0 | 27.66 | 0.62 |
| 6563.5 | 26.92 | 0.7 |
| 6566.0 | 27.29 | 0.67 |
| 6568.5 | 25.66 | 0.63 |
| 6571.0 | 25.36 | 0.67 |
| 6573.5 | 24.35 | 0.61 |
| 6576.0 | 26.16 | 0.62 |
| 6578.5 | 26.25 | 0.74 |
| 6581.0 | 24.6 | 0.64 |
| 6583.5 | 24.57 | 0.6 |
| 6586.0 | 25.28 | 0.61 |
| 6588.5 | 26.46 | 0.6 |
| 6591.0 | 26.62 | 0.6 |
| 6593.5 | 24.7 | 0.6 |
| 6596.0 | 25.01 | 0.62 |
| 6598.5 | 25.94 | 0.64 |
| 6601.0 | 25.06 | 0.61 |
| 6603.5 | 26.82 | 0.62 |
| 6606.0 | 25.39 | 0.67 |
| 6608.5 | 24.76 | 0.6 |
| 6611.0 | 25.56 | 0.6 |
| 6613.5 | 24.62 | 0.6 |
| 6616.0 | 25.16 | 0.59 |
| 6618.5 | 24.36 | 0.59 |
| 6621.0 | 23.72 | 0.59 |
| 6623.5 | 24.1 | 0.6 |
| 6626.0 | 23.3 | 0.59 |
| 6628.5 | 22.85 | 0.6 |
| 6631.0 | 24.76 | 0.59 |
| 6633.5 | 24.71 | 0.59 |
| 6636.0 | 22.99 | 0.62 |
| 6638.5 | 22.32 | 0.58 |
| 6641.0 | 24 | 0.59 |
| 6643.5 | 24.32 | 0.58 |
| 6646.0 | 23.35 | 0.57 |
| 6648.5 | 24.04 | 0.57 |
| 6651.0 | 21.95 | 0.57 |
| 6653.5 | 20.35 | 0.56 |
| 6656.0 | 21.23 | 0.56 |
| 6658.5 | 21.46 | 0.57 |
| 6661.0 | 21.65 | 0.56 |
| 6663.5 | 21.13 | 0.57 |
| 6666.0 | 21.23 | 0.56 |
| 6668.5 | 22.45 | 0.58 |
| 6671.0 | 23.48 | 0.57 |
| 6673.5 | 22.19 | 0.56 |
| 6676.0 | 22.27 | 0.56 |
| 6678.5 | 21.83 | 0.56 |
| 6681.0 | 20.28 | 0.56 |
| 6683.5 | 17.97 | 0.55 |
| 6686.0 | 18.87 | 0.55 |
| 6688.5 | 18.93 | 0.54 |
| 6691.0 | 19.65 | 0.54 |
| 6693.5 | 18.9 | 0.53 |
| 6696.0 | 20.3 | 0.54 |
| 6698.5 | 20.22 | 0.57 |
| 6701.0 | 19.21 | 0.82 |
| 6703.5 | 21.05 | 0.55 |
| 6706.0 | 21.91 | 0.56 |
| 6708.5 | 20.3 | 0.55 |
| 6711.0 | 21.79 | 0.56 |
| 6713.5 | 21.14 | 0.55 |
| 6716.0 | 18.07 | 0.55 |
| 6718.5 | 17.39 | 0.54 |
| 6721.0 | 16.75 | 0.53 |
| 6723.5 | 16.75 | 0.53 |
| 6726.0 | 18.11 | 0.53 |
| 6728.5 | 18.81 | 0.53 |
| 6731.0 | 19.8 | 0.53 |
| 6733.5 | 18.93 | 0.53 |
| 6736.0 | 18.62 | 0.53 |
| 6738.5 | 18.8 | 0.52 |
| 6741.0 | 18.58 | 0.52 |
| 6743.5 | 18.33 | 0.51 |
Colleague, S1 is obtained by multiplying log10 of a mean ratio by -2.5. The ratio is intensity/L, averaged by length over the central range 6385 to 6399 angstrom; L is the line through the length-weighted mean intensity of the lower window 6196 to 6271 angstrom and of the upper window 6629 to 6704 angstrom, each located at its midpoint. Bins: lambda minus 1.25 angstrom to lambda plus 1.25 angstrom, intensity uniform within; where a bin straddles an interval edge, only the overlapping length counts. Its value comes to -0.20 mag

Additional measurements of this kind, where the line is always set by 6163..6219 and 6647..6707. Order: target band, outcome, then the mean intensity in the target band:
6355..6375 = -0.241 mag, 20.4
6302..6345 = -0.239 mag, 19.6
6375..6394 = -0.143 mag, 19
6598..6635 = -0.227 mag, 24.7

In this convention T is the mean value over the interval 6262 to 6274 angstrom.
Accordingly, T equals 15.2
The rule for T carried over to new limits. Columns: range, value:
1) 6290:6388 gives 19.6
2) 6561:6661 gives 24.5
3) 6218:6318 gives 14.9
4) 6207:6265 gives 12.9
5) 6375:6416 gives 20.8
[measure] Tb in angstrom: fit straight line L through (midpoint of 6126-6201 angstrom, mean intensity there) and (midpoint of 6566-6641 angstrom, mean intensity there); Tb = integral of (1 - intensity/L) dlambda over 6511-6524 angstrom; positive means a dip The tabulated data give -1.9 angstrom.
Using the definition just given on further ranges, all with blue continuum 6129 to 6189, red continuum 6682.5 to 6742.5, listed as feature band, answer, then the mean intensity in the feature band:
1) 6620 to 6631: -2.72 angstrom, 23.6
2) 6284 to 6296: 0.97 angstrom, 16.5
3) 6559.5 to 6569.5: -4.35 angstrom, 26.9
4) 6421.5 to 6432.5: -2.85 angstrom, 23.1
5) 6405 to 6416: -3.20 angstrom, 23.6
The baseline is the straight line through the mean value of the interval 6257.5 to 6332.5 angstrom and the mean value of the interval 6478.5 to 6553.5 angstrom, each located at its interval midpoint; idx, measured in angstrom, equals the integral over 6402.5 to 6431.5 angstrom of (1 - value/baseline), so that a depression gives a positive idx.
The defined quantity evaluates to -1.3 angstrom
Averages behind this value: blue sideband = 17.1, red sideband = 26.3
